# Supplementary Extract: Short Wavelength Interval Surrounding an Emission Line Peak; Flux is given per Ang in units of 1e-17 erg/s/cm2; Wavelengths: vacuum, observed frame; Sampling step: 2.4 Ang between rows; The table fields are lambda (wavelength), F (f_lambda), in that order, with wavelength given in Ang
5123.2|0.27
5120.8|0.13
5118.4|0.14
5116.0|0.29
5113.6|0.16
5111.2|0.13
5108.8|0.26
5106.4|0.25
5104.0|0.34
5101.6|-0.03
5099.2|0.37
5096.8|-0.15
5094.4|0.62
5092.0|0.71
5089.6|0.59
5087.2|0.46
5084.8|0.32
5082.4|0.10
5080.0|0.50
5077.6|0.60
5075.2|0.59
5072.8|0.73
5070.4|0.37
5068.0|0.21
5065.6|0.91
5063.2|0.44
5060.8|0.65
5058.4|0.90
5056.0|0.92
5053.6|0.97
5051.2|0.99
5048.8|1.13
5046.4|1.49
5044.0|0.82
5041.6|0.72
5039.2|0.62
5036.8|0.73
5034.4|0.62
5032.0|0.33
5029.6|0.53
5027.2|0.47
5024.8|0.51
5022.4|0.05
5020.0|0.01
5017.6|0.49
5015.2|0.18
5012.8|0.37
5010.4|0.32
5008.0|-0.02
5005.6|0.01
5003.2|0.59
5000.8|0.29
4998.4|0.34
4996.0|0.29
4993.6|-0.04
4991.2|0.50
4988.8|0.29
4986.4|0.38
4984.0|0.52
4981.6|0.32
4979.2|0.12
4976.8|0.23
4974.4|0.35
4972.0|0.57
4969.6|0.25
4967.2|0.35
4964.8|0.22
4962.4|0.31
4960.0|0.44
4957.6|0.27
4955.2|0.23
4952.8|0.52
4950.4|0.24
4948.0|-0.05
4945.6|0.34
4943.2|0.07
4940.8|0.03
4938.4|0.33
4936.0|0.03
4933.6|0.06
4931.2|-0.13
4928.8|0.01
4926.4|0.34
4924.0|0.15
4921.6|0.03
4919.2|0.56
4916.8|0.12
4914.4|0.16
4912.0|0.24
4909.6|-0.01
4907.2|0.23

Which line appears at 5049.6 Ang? C IV 1549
